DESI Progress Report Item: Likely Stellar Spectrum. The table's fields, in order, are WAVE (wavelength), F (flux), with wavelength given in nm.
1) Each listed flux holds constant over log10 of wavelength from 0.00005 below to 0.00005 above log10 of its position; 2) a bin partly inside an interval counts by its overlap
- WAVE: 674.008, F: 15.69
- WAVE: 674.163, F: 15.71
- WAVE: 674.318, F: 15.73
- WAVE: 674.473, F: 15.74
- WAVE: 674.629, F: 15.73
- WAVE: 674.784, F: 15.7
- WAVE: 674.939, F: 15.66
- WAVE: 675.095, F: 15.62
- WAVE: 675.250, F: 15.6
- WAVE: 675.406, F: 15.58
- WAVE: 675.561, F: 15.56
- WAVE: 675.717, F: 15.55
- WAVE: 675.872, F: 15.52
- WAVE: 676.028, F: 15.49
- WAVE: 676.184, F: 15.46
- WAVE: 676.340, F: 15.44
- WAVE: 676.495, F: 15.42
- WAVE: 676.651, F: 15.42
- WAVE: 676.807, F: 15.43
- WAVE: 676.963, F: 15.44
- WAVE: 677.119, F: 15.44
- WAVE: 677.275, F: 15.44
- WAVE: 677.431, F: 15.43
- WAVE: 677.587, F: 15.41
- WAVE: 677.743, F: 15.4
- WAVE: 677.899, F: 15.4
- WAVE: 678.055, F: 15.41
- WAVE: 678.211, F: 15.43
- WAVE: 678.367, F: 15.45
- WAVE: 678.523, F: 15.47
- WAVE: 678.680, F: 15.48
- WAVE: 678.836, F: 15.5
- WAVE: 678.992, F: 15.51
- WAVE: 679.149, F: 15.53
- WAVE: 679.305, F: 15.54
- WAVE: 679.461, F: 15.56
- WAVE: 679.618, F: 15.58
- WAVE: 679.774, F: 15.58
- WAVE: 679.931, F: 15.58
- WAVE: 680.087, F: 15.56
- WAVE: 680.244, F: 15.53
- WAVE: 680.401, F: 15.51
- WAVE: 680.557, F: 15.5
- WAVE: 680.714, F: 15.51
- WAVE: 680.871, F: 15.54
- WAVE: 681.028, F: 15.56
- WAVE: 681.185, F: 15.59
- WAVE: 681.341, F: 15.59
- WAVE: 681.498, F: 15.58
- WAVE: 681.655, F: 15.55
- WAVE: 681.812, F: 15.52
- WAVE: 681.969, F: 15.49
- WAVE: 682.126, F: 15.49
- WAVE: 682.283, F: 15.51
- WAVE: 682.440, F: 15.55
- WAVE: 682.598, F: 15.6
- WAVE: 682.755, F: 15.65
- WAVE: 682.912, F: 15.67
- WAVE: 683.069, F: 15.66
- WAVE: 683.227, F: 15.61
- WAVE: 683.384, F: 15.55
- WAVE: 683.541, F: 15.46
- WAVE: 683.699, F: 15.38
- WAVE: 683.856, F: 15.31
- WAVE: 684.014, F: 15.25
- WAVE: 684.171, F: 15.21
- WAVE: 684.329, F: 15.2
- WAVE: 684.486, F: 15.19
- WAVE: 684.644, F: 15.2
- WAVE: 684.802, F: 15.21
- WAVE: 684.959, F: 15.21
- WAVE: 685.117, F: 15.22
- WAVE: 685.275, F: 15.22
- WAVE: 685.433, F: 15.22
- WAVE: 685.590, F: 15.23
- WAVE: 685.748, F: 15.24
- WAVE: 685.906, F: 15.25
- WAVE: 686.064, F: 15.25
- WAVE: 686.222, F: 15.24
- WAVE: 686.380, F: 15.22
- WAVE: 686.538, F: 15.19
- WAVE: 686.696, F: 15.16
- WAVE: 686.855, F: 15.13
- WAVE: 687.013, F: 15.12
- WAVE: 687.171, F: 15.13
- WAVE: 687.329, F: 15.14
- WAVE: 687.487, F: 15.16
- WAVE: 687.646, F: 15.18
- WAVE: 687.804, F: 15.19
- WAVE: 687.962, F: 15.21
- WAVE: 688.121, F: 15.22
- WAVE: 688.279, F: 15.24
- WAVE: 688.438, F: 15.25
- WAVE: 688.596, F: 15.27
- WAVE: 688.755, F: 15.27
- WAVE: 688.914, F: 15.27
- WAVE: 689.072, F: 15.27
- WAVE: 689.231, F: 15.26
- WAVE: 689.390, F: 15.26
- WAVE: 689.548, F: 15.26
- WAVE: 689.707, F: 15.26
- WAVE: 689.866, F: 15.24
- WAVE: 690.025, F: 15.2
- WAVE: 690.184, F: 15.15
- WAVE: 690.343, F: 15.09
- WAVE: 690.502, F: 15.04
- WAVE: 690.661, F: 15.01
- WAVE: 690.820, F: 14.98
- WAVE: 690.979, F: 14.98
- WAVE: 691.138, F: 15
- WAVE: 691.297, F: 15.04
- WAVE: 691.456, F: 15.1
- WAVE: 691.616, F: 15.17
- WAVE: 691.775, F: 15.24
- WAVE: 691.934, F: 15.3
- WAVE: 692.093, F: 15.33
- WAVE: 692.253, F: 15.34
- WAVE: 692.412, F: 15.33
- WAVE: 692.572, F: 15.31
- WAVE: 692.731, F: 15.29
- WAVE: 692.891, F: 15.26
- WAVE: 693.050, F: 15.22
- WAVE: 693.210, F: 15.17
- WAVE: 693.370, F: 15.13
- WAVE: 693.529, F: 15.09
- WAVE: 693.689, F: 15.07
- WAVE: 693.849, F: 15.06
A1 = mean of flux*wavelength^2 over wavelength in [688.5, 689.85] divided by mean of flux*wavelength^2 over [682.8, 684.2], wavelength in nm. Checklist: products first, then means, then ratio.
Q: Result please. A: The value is 1.00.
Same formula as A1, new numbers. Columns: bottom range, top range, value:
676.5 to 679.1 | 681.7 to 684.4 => 1.02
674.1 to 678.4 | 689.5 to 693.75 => 1.02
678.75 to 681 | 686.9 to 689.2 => 1.00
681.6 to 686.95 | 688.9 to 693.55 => 1.01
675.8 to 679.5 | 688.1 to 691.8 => 1.02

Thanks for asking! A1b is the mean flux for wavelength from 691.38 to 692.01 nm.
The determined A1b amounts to 15.2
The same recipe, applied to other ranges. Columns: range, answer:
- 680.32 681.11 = 15.5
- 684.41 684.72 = 15.2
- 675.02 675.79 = 15.6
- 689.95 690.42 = 15.1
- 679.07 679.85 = 15.6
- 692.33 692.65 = 15.3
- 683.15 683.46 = 15.6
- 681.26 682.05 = 15.6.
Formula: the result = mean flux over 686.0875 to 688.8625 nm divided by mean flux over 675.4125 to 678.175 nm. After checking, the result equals 0.98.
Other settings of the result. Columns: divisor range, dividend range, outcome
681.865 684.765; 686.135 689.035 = 0.98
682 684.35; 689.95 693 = 0.98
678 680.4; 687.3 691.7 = 0.98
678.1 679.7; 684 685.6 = 0.98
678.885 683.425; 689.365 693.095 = 0.98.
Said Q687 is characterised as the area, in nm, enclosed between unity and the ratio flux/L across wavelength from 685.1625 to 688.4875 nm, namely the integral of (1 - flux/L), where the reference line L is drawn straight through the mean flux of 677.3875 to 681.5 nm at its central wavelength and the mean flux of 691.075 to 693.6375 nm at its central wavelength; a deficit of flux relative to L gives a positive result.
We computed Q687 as 0.03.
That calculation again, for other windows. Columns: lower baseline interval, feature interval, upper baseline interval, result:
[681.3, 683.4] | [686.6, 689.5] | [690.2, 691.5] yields 0.00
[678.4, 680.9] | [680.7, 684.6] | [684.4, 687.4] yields -0.03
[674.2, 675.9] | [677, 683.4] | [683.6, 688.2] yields -0.03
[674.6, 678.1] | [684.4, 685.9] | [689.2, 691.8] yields 0.01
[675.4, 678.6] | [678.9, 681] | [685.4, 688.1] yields -0.02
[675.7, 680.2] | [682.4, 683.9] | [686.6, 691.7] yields -0.02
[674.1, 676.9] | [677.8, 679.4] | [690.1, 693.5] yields 0.00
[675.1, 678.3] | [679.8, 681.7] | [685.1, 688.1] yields -0.02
